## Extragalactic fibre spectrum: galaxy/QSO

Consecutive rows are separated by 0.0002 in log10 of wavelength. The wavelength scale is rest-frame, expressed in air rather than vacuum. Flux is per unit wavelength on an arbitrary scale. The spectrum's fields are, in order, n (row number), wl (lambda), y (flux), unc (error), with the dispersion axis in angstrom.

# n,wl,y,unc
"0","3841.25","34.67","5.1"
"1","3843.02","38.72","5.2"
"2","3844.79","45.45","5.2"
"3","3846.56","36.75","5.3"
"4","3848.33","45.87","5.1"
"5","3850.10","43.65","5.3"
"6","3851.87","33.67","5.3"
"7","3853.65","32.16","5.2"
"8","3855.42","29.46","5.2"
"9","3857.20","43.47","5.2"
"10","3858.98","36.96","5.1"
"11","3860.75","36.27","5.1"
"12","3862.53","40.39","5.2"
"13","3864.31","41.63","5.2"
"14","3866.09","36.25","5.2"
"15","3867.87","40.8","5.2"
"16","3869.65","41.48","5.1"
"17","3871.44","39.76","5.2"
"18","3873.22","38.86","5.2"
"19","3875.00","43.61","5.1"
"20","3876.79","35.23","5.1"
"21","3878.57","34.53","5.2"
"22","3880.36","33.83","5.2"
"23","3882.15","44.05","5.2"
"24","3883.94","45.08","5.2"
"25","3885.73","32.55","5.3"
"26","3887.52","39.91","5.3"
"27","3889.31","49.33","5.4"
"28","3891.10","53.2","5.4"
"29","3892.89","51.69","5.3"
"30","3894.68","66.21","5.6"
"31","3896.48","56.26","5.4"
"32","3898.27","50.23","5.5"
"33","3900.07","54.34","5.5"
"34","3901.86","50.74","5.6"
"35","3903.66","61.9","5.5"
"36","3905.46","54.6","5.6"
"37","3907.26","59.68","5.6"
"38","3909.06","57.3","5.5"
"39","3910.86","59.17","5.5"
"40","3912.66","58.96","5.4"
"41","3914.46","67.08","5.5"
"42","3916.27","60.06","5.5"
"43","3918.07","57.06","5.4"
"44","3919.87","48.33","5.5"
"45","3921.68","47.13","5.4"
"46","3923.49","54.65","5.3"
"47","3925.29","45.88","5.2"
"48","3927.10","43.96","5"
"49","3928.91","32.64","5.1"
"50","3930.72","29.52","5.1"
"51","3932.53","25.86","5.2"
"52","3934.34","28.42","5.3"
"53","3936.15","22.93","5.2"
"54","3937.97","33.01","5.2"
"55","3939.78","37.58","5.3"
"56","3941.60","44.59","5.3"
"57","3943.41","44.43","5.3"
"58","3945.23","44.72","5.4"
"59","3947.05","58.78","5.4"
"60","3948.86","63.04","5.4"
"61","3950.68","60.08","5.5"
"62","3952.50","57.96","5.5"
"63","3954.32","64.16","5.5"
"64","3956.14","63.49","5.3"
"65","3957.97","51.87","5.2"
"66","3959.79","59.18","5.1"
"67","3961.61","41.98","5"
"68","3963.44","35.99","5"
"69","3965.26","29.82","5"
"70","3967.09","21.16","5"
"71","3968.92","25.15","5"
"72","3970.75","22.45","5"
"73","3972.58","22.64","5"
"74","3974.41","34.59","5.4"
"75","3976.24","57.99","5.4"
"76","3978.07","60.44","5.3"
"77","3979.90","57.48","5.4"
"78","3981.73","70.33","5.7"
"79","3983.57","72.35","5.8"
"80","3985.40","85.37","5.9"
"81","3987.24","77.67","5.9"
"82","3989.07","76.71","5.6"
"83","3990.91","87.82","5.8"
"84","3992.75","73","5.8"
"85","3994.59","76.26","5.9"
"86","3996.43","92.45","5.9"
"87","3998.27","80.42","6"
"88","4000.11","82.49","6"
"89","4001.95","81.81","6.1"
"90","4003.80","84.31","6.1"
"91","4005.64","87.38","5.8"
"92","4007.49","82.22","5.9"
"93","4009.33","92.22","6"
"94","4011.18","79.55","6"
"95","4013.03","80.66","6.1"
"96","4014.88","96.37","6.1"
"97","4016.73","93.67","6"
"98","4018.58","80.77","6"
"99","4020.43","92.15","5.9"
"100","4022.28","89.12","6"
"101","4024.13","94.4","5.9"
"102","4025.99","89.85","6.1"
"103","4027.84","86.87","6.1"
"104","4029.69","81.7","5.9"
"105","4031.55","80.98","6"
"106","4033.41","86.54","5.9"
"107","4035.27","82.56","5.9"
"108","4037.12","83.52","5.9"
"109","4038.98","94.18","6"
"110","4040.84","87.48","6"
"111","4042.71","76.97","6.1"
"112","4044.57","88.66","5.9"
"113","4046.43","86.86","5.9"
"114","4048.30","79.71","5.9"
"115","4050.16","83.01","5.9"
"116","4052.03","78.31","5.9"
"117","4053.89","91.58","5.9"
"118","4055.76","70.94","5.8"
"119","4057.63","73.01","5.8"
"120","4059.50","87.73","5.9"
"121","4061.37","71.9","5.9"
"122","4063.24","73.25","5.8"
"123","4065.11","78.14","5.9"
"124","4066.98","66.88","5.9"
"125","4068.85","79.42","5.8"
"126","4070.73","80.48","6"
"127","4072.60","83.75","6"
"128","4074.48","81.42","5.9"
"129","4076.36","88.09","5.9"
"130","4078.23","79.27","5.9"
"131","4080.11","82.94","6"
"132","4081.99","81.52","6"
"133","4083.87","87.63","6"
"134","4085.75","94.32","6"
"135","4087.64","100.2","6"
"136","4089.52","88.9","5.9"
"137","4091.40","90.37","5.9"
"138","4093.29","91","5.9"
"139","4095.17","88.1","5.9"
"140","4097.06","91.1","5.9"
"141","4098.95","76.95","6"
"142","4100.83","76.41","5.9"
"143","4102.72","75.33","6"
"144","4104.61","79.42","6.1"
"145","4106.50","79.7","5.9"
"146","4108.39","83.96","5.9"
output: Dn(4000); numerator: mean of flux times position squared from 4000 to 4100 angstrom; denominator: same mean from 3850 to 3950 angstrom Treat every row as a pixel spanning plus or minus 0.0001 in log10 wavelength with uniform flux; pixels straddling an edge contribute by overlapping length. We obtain 2.02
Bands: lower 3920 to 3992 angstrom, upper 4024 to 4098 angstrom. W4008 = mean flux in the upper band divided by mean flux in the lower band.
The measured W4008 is 1.7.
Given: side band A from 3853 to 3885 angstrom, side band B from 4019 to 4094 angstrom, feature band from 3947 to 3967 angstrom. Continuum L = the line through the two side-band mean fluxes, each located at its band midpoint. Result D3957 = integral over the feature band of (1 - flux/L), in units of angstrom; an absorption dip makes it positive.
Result 2.6 angstrom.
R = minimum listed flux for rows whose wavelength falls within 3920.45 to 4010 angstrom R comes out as 21.16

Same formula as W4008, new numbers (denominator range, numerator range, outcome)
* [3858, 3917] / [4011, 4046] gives 1.82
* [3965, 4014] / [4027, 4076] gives 1.21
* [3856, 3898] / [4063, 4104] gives 1.96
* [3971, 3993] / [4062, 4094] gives 1.33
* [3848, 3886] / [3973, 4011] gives 1.94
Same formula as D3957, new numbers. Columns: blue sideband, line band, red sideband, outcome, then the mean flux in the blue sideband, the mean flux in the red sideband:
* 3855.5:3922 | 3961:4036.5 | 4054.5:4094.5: -2.77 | 47.6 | 82.6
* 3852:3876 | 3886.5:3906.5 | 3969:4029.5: -2.54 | 38.4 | 75.7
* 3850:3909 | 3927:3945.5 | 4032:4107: 7.07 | 44.2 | 82.9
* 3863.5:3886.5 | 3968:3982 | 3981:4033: 5.88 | 39.1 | 84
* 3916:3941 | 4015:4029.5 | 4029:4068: -3.51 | 40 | 81.1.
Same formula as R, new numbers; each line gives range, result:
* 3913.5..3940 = 22.93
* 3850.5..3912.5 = 29.46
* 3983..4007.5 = 72.35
